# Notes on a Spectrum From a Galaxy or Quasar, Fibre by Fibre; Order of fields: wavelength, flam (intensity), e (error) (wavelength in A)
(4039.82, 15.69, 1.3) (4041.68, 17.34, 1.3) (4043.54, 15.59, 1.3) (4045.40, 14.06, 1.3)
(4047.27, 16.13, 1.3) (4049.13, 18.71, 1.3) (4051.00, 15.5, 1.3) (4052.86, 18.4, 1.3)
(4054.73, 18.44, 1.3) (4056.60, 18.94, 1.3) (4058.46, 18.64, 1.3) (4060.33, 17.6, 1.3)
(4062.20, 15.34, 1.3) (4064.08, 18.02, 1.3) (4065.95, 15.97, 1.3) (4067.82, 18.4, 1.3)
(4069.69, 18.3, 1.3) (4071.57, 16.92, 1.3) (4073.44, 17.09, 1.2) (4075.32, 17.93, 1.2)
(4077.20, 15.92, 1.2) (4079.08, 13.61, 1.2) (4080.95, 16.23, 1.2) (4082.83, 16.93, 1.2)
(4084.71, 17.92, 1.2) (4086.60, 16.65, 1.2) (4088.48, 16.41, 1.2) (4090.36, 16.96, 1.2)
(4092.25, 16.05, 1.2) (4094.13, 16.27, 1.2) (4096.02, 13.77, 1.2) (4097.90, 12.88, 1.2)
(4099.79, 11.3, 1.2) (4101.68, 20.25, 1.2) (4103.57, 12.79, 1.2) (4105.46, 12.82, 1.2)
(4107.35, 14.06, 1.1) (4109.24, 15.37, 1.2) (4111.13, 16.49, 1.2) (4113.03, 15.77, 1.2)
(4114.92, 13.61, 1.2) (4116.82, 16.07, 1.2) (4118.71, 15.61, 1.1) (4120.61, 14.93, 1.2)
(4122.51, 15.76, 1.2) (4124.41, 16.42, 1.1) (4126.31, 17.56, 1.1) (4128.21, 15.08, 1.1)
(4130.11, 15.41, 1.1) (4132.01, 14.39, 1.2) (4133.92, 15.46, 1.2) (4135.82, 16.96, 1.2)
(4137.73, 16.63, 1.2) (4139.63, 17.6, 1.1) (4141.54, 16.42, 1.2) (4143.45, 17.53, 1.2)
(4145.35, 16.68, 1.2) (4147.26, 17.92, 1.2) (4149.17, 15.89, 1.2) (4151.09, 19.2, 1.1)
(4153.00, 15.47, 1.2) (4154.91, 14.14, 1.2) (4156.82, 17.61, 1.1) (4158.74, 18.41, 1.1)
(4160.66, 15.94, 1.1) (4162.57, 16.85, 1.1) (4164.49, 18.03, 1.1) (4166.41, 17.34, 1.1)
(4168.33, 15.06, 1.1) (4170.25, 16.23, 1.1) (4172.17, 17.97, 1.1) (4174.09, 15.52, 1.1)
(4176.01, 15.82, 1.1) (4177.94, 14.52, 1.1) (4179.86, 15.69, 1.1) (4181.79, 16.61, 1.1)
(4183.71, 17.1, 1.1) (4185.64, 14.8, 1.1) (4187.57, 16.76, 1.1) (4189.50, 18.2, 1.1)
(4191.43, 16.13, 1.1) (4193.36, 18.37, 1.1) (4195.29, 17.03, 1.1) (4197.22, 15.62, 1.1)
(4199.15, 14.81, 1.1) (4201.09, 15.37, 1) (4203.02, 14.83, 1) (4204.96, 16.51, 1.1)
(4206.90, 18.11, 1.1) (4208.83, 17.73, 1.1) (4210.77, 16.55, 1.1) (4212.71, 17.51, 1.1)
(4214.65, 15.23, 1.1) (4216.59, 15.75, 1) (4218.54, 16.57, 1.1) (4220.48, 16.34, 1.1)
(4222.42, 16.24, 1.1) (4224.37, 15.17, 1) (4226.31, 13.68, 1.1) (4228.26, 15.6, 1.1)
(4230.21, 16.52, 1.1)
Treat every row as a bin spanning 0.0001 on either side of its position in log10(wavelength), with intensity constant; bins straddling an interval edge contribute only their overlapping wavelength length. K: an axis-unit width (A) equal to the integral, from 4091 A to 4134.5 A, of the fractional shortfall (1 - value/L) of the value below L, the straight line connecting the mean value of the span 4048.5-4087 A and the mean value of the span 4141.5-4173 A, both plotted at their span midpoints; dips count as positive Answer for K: 4.8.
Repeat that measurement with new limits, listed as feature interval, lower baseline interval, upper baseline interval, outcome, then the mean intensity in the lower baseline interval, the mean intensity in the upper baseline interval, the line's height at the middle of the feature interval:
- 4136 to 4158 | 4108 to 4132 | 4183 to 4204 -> -1.4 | 15.6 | 16.3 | 15.8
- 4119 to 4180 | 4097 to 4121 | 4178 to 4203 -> -3.5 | 14.8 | 16.3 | 15.5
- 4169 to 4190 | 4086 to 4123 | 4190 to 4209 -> -0.1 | 15.2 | 16.4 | 16.2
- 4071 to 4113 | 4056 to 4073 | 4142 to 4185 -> 4.0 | 17.5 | 16.6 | 17.3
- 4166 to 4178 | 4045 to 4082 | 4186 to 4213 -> 0.4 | 17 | 16.6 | 16.7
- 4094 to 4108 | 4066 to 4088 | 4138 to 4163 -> 2.3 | 16.9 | 16.9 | 16.9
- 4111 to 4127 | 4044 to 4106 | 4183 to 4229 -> 0.6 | 16.4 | 16.2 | 16.4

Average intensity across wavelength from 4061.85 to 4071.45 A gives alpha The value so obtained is 17.3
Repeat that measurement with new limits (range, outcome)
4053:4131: 16.1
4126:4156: 16.4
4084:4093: 16.8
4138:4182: 16.6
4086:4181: 16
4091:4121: 14.9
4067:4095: 16.8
